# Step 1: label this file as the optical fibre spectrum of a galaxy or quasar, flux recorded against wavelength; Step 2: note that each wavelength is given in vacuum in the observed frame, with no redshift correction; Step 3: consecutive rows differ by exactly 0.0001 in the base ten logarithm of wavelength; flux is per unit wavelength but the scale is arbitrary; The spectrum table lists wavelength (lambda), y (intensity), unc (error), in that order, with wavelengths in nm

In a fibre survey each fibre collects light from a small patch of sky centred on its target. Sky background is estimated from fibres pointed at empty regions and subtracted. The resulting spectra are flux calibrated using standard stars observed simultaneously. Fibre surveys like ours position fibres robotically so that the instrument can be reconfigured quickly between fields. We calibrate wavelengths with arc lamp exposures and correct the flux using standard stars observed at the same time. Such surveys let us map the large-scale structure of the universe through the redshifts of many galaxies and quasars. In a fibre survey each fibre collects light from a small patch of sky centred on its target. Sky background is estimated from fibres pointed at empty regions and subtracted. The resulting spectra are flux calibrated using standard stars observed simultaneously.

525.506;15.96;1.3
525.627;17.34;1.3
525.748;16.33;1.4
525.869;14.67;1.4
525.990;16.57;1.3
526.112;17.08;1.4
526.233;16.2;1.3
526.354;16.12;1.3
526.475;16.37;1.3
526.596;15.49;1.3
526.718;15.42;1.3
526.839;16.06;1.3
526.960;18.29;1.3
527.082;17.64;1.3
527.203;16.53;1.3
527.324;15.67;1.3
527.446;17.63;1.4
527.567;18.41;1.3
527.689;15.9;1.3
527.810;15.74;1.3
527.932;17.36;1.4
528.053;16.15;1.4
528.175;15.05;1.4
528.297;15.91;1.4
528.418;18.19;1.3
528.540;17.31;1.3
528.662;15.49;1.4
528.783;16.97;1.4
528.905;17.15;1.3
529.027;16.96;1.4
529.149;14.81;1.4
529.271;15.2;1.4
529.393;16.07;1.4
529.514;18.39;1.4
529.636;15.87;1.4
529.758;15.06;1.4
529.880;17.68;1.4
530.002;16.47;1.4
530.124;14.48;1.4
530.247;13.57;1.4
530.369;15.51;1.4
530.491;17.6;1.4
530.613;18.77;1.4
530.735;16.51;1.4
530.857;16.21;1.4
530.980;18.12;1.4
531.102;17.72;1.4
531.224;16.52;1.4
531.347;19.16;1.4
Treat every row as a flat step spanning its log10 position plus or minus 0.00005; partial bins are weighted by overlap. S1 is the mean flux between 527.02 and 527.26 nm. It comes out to 17.1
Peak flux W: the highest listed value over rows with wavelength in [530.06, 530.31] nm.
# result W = 14.48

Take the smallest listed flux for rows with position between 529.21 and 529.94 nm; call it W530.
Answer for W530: 15.06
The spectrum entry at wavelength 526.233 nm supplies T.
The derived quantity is 16.2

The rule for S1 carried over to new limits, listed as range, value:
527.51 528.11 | 16.7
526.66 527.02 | 16.6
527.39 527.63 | 18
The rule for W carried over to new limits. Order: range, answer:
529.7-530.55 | 17.68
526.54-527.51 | 18.29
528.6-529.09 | 17.15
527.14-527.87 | 18.41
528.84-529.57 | 18.39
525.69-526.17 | 17.08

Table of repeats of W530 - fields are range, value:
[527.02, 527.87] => 15.67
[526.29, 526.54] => 16.12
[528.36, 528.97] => 15.49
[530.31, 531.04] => 15.51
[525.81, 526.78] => 14.67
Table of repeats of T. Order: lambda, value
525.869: 14.67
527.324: 15.67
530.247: 13.57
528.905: 17.15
